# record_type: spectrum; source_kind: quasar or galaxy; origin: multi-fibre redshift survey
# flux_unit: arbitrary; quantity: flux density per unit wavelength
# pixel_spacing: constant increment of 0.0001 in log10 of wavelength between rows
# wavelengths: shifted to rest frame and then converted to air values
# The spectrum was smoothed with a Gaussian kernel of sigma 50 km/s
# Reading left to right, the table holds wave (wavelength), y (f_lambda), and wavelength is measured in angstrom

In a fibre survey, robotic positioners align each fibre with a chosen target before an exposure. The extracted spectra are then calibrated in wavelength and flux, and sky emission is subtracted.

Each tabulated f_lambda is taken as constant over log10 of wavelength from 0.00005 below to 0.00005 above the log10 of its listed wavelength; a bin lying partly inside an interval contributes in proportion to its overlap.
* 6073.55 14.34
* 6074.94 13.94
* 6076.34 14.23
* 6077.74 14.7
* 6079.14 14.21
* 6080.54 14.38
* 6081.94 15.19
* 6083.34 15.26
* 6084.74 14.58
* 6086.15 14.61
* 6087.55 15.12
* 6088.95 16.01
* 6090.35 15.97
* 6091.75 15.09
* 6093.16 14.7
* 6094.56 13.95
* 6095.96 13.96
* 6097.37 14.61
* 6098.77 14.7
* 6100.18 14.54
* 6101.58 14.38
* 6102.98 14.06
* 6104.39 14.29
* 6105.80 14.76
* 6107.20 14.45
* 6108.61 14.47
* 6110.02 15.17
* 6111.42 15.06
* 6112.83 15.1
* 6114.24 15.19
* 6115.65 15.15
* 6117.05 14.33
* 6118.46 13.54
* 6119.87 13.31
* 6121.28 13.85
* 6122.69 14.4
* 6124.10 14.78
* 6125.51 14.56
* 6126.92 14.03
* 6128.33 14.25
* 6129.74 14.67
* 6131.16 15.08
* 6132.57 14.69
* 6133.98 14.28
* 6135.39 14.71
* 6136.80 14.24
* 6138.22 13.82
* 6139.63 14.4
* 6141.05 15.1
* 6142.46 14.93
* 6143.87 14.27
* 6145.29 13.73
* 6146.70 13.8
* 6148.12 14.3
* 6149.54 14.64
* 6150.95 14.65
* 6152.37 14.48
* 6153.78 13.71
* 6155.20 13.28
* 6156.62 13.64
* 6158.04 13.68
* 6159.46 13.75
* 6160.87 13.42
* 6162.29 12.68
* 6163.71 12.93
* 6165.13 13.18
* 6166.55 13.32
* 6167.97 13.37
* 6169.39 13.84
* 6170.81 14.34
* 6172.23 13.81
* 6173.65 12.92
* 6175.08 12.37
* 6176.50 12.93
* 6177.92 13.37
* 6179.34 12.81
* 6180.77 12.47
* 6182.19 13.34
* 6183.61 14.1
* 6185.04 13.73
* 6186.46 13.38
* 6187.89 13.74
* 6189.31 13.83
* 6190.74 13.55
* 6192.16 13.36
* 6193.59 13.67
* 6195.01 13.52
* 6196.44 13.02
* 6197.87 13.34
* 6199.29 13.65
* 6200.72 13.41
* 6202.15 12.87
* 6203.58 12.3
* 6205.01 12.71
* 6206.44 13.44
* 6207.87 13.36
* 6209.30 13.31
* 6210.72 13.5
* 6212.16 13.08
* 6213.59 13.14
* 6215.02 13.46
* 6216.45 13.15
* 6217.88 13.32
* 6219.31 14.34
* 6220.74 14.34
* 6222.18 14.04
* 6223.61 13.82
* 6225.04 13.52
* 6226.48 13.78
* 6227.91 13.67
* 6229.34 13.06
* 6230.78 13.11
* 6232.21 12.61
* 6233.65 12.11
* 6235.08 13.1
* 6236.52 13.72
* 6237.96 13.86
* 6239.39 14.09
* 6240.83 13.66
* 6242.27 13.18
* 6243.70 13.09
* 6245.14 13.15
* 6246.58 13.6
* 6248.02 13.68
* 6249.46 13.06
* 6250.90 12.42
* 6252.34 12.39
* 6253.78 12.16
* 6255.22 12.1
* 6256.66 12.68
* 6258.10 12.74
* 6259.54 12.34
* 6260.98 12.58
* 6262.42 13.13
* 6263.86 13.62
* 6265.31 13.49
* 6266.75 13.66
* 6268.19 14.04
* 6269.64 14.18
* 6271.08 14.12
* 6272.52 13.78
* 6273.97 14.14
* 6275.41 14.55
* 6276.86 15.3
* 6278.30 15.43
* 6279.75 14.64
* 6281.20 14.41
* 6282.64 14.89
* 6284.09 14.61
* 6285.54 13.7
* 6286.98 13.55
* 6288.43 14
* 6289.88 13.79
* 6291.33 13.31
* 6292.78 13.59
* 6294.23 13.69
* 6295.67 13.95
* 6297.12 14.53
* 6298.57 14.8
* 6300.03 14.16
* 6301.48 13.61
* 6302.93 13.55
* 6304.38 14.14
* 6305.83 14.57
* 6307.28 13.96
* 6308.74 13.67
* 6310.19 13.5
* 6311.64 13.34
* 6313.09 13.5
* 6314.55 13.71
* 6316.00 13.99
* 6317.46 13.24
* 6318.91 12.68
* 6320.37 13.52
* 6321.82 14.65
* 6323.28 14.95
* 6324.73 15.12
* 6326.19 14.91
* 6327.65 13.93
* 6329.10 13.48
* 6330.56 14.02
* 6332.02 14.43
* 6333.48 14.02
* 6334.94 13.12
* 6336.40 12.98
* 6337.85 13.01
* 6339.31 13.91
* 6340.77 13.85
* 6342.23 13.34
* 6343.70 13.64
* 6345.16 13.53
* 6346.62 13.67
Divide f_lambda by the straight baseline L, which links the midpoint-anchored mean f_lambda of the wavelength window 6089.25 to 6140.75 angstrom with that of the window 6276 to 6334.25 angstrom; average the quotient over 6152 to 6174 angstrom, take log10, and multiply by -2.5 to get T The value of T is 0.07 mag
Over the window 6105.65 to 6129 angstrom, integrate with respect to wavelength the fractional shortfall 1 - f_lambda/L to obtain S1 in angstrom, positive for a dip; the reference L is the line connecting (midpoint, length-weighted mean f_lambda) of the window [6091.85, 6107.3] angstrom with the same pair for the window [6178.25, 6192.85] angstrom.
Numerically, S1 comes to -0.4 angstrom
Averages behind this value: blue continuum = 14.4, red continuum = 13.4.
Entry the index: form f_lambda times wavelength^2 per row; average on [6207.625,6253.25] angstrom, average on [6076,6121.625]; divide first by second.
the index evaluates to 0.95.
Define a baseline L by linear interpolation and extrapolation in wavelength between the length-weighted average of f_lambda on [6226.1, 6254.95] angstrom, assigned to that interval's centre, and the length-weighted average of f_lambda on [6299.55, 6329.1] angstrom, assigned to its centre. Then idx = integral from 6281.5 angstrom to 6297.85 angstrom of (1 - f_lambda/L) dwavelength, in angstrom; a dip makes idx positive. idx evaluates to -0.4 angstrom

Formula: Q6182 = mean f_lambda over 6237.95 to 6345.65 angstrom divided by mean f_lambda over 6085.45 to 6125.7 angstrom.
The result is 0.94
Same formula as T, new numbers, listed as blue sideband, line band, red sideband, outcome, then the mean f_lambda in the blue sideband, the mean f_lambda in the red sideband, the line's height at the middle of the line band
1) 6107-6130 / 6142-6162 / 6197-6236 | 0.01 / 14.5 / 13.3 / 14.1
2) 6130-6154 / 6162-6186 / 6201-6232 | 0.06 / 14.4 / 13.4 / 14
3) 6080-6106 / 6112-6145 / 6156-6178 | -0.03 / 14.7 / 13.3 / 14.1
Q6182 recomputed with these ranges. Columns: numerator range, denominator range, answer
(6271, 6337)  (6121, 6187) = 1.01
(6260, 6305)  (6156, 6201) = 1.05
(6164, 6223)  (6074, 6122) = 0.92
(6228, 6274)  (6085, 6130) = 0.90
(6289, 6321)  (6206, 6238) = 1.03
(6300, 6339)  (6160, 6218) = 1.04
